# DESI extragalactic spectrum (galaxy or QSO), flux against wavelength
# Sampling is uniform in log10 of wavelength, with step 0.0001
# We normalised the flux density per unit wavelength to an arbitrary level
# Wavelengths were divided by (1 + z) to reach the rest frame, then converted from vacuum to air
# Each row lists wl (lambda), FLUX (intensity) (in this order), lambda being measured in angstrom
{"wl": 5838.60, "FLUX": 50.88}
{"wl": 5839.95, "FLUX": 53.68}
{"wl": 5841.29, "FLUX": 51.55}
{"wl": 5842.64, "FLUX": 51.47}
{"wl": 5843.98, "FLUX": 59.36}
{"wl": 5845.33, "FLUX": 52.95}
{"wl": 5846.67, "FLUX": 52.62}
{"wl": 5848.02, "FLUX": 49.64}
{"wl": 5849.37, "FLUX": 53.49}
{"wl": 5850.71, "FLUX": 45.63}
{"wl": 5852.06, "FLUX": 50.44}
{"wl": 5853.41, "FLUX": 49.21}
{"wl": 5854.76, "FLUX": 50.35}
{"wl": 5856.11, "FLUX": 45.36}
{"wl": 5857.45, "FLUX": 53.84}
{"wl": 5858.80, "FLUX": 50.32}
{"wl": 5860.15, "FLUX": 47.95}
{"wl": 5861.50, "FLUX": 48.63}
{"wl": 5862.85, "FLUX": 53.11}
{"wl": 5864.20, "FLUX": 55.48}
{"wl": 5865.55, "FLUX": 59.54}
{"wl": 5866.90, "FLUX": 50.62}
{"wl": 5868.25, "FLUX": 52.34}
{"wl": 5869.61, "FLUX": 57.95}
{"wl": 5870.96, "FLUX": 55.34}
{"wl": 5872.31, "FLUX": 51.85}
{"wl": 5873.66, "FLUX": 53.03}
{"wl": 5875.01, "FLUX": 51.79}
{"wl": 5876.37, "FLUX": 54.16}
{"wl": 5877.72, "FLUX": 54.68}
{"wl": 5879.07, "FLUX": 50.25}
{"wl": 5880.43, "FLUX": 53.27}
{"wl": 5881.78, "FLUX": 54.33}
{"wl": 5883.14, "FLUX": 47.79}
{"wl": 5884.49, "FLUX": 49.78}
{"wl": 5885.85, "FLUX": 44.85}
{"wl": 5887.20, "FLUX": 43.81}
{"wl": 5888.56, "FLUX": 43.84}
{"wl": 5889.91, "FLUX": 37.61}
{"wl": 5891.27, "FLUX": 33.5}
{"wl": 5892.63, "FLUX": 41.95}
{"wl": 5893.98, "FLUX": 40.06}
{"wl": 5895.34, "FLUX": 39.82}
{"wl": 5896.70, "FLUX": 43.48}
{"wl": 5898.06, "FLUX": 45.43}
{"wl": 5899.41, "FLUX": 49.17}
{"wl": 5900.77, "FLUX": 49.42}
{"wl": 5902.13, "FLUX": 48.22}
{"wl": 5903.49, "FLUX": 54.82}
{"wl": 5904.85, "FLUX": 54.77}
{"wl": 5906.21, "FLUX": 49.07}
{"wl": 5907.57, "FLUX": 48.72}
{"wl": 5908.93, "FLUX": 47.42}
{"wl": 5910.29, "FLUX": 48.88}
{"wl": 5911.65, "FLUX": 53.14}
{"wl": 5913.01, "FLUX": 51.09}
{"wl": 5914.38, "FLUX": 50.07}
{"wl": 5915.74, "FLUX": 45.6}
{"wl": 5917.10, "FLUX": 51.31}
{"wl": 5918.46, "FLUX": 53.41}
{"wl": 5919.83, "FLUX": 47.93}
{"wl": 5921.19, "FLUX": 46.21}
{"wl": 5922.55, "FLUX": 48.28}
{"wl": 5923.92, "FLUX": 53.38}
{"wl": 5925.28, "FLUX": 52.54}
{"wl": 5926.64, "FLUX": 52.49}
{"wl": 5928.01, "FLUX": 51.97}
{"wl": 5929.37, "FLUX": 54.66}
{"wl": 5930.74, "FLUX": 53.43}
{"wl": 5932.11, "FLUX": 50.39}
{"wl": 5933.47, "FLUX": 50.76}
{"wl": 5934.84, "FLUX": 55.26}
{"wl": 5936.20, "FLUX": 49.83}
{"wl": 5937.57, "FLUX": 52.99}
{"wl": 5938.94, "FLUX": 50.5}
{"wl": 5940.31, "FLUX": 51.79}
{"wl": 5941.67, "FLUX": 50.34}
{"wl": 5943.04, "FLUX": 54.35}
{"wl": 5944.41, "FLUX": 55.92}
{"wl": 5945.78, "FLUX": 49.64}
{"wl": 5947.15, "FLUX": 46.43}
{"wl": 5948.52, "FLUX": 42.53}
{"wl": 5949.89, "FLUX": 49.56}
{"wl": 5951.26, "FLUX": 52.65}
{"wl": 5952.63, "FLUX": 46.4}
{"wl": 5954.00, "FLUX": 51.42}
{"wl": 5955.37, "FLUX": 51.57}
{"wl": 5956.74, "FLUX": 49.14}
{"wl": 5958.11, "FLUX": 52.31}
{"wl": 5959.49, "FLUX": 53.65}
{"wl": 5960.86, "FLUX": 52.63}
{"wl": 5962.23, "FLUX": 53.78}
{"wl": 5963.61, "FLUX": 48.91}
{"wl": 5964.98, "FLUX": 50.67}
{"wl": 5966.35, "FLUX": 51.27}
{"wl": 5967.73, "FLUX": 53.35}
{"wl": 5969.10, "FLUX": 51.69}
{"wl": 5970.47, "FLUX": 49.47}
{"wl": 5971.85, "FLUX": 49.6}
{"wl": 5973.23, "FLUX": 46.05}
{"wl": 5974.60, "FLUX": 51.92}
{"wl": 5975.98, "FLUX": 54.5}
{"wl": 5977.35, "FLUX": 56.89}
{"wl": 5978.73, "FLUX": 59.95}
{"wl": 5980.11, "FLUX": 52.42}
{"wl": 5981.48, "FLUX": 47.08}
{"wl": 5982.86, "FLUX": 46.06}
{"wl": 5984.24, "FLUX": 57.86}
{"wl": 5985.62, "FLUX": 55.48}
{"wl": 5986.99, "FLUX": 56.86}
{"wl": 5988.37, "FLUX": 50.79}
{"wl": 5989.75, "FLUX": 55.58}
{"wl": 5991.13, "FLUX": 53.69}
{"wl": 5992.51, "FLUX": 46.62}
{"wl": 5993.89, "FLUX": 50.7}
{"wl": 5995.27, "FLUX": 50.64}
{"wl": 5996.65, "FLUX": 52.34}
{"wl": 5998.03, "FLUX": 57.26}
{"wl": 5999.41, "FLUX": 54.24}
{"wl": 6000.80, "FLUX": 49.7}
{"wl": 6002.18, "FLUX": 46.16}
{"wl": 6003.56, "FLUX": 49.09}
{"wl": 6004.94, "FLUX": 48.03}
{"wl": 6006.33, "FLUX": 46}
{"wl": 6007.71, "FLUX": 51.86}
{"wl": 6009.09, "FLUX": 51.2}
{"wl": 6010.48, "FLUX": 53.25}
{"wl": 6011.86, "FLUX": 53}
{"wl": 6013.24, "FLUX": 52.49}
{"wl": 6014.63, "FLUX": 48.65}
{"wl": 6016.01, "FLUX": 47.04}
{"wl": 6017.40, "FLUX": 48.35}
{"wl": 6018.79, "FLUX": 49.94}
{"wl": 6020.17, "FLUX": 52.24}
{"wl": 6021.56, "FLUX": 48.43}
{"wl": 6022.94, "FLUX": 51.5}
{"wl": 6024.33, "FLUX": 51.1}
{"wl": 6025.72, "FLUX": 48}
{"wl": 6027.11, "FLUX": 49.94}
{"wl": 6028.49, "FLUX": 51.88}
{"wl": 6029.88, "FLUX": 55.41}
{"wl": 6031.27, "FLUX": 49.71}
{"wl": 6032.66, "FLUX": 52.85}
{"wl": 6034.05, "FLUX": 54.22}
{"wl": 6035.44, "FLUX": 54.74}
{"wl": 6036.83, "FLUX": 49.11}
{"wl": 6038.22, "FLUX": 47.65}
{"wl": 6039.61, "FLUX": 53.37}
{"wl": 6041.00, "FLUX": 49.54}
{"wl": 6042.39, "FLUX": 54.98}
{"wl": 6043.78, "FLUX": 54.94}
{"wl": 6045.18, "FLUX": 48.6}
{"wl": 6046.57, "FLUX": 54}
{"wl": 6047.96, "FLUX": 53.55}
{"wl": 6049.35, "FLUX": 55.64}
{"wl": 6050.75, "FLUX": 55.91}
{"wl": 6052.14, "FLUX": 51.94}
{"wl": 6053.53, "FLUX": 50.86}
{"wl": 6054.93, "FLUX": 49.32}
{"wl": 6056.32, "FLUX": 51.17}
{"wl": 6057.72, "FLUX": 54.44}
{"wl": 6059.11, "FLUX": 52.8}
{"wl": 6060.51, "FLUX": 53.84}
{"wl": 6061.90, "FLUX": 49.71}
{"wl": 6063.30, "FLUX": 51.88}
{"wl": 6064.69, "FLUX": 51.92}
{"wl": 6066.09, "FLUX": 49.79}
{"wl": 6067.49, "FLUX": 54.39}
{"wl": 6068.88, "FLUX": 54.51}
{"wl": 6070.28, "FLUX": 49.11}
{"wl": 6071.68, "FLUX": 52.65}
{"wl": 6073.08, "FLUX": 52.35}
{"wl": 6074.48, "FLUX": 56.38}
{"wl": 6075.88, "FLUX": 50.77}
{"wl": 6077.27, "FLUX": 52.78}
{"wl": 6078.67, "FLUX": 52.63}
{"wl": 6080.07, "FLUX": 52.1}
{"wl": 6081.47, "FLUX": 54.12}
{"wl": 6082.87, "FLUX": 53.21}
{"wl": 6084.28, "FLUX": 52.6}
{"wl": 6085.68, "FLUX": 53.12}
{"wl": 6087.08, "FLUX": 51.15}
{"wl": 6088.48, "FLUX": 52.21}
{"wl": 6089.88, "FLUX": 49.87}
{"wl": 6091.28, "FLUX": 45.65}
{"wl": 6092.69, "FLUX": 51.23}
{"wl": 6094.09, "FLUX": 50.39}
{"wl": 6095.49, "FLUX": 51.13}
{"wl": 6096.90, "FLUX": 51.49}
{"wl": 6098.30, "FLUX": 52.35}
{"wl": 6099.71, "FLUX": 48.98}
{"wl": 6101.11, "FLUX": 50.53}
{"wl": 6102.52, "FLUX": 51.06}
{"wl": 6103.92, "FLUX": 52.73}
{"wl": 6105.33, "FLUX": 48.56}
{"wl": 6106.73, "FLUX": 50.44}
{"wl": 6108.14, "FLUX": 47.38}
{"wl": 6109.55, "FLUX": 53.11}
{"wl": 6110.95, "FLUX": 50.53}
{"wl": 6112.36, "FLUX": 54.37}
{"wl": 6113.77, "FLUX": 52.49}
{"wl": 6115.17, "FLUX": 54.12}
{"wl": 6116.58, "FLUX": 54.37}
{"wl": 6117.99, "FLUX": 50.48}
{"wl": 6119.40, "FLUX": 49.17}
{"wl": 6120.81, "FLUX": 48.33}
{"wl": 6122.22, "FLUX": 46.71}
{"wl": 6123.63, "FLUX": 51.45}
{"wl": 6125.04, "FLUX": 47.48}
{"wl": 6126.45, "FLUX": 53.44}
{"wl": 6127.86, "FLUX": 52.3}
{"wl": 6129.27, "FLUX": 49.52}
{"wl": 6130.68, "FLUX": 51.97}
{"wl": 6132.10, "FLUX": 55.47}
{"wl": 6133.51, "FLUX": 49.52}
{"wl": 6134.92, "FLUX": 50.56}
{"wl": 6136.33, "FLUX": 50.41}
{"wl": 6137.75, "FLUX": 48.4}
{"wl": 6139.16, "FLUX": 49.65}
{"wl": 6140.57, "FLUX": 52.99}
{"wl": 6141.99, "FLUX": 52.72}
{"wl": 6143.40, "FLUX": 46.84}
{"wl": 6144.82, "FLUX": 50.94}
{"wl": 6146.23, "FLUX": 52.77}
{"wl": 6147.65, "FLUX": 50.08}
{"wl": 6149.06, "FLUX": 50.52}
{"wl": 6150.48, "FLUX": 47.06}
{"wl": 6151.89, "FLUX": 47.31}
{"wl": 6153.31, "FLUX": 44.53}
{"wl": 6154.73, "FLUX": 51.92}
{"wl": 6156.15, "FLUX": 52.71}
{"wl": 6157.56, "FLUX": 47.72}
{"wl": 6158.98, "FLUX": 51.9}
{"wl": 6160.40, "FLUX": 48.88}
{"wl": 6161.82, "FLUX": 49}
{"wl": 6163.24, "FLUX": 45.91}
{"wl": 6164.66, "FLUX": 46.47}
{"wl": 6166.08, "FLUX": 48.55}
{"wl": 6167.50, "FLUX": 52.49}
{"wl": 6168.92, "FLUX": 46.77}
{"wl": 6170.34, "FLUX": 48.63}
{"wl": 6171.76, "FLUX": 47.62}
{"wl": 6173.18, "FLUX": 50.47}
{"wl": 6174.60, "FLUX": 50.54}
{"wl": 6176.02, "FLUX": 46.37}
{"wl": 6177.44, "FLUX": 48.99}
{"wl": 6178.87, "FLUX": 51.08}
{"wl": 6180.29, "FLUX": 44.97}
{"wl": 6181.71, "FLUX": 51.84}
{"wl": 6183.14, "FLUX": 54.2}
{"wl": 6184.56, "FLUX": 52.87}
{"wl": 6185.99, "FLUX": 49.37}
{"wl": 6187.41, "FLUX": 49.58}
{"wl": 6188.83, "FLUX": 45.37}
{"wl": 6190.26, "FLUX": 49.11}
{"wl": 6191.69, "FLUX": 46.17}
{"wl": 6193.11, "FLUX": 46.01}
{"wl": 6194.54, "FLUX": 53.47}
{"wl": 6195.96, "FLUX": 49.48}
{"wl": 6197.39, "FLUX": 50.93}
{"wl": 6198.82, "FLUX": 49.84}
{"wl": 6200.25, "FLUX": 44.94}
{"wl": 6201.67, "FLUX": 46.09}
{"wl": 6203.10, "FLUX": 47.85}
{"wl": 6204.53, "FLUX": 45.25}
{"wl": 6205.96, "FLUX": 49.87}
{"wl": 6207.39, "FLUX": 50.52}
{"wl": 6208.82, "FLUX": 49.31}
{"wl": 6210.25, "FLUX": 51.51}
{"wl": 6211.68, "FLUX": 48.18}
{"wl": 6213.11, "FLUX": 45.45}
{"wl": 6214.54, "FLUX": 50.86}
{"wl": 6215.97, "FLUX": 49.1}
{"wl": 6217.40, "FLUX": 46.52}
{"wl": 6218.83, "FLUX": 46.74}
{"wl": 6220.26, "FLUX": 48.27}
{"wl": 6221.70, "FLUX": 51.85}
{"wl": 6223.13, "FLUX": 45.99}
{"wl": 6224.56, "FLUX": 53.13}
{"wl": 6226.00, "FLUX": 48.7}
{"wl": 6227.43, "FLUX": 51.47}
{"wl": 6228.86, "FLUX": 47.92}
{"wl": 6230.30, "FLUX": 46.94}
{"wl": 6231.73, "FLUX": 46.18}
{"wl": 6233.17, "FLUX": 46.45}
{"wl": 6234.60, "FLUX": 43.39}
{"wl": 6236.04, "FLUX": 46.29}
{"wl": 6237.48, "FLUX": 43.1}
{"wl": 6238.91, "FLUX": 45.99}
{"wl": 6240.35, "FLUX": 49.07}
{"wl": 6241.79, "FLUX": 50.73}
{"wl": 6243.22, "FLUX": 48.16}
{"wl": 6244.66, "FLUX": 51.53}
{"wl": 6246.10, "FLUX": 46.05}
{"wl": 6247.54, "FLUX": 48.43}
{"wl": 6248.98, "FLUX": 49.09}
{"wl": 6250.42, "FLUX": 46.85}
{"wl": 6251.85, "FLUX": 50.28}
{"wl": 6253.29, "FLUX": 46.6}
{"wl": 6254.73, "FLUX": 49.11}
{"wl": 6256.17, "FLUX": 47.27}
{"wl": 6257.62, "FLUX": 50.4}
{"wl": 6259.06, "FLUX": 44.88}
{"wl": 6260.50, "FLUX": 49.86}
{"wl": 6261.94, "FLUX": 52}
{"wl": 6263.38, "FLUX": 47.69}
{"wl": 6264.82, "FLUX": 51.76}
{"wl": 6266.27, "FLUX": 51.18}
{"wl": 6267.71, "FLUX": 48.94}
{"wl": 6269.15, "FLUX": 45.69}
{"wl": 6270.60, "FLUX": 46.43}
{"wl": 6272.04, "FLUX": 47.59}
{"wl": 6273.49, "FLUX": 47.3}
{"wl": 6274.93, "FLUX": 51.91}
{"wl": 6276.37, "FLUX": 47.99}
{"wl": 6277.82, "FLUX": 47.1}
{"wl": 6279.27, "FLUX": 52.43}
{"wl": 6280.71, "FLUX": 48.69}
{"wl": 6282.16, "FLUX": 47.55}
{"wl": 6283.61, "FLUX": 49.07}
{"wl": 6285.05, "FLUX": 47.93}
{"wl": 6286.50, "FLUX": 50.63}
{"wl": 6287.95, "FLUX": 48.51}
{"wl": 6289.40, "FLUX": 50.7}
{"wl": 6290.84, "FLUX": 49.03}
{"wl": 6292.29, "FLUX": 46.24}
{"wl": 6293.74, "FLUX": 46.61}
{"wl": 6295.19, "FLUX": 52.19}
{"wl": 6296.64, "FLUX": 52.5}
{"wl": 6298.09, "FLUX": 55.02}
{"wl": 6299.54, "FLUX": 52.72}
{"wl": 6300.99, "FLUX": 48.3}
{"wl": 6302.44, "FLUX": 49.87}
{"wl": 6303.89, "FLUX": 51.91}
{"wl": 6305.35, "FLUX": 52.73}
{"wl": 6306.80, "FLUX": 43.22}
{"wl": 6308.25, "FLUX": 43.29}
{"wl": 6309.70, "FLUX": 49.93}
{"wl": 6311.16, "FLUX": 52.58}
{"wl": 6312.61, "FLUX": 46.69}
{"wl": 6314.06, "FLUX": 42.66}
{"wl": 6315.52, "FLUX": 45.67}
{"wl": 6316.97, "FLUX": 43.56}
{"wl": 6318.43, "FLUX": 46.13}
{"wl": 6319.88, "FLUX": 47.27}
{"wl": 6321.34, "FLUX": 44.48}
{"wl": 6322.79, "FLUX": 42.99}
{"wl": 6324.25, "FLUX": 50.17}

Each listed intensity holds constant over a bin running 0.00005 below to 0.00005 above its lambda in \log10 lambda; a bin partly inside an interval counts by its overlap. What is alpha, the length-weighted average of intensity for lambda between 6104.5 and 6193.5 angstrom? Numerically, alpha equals 49.9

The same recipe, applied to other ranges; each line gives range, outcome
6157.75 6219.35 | 48.8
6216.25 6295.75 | 48.4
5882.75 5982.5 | 49.7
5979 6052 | 51.6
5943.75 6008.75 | 51.3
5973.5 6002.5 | 52.7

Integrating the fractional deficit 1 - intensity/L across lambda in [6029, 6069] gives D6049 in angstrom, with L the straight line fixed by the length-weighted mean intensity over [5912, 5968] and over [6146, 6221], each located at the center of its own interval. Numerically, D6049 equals -1.90 angstrom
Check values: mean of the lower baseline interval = 51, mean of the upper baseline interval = 48.9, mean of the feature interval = 52.4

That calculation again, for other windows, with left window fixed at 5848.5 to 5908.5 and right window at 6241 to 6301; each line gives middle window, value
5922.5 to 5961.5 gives -1.63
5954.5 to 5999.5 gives -2.74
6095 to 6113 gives -0.65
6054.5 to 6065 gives -0.58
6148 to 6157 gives 0.03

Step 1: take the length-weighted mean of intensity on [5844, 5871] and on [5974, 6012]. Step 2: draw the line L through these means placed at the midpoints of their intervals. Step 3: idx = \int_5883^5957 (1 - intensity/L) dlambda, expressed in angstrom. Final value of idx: 4.3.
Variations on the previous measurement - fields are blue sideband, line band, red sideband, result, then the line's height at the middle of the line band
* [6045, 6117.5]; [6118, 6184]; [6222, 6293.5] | 1.1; 50.5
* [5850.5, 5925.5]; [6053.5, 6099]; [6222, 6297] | -2.8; 48.9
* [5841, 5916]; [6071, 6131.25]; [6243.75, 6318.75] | -2.7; 49.1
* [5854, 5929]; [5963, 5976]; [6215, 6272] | -0.3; 49.3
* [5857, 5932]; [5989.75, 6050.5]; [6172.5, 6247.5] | -2.5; 49.3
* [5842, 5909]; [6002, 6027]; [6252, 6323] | -0.3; 49.3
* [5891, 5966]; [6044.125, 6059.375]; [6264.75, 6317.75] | -1.0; 49.5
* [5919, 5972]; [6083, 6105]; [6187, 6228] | -0.6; 49.7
